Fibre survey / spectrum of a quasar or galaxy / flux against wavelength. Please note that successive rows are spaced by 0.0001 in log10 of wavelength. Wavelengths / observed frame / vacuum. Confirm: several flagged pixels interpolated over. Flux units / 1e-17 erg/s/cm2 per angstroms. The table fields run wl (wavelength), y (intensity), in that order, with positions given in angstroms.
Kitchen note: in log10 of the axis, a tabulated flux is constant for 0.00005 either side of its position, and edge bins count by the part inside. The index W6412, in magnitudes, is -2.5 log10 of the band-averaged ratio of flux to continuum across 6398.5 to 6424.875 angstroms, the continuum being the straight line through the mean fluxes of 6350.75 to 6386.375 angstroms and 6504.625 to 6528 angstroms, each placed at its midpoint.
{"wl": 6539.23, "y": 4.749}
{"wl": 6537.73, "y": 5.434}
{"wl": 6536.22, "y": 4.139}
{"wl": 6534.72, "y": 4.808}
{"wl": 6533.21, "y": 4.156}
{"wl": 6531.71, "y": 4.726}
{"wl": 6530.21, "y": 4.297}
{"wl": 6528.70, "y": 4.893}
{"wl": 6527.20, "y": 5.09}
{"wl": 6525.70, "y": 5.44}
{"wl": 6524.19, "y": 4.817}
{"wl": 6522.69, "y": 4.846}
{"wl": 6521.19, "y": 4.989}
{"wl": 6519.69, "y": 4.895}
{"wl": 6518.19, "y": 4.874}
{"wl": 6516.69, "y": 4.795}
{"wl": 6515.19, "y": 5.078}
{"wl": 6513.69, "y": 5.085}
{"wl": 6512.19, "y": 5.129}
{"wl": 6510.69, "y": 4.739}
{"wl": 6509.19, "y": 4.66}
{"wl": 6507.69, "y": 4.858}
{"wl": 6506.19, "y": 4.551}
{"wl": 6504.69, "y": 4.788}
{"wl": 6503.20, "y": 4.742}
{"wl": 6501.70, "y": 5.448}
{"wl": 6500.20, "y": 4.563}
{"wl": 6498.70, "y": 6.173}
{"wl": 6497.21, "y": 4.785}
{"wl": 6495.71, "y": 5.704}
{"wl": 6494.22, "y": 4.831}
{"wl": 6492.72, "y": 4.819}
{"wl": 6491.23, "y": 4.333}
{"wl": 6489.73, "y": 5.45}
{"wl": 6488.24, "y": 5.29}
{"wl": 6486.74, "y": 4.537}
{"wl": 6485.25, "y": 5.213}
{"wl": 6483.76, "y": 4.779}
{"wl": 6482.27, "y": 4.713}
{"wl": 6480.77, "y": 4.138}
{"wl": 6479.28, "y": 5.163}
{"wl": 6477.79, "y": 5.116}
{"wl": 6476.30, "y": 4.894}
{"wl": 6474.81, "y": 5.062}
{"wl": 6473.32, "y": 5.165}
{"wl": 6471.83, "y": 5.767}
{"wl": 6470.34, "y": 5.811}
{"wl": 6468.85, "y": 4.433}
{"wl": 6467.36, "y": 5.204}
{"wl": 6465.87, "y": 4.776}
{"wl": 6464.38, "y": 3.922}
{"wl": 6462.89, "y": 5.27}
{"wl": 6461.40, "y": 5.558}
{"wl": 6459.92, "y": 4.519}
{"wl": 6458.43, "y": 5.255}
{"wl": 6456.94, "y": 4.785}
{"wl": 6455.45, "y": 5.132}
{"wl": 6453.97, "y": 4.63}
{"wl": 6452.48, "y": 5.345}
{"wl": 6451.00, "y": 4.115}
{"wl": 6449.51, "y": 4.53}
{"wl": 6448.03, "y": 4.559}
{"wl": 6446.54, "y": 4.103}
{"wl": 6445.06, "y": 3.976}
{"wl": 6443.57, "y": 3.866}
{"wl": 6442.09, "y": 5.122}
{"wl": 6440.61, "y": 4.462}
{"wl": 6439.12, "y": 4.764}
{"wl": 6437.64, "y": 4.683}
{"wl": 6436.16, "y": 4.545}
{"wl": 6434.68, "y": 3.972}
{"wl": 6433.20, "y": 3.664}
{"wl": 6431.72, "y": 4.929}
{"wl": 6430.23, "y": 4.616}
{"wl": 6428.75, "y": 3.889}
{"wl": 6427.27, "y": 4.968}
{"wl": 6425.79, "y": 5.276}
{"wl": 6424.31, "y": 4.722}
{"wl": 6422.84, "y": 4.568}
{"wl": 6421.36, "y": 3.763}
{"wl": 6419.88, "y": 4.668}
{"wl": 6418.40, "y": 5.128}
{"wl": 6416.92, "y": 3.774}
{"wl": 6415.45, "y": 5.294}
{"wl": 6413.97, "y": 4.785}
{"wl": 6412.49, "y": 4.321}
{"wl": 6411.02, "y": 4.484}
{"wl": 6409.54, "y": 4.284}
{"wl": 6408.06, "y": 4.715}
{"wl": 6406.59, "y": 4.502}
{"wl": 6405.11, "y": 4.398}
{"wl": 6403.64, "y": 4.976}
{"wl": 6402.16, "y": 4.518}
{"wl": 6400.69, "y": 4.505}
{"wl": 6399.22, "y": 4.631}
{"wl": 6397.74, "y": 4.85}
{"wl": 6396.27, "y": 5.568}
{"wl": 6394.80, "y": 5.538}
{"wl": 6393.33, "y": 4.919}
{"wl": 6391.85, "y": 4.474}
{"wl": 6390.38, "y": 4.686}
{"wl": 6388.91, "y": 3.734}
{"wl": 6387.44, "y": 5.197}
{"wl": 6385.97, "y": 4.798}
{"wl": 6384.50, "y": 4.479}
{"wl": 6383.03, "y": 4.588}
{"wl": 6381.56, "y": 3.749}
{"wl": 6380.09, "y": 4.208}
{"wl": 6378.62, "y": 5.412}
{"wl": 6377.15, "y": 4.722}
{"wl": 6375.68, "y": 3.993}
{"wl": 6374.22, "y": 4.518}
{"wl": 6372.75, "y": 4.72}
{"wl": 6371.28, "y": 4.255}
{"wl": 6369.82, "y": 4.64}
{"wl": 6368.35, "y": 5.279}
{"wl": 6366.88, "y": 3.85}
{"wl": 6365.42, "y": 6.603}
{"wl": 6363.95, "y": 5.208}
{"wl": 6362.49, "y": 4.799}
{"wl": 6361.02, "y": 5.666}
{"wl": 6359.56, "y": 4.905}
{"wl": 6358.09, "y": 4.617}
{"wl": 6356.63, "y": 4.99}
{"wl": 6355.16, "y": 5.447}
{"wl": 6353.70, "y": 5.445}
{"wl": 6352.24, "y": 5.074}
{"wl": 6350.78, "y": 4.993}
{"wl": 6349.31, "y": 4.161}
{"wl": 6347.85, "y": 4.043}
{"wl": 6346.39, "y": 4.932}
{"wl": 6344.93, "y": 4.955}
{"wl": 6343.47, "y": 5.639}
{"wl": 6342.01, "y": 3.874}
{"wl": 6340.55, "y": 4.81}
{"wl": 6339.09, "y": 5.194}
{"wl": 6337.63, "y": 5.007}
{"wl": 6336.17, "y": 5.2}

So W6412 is 0.07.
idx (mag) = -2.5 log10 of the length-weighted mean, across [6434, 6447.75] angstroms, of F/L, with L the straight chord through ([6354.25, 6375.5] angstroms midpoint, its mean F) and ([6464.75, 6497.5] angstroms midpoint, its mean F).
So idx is 0.13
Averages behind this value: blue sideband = 4.94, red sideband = 4.99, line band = 4.4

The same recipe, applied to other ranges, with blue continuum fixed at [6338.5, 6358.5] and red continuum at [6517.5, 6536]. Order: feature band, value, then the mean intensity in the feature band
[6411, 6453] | 0.08 mag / 4.51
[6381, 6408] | 0.04 mag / 4.68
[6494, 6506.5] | -0.06 mag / 5.09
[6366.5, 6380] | 0.06 mag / 4.6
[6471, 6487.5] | -0.03 mag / 4.96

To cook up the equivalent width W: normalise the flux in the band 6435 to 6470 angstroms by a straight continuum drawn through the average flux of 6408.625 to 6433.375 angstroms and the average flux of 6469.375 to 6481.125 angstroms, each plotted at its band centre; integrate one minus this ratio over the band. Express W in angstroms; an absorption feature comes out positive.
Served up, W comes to 1.6 angstroms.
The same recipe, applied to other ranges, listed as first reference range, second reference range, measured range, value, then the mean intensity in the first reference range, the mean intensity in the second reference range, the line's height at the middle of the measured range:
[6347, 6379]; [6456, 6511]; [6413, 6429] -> 0.91 angstroms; 4.87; 4.97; 4.92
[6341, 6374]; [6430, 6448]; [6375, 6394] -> 0.80 angstroms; 4.91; 4.39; 4.74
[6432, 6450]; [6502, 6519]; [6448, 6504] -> -4.26 angstroms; 4.37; 4.86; 4.62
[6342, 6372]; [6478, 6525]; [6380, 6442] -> 4.35 angstroms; 4.95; 4.93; 4.94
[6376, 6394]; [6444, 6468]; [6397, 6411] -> 0.04 angstroms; 4.56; 4.72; 4.6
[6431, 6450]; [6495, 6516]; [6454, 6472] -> -1.50 angstroms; 4.4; 5.02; 4.61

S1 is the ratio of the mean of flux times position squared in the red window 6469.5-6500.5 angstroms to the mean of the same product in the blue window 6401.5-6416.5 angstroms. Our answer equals 1.13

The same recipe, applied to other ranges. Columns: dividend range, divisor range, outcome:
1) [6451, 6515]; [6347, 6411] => 1.08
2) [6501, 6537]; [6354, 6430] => 1.06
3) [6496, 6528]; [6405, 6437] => 1.13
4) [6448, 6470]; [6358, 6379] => 1.02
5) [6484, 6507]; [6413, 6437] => 1.13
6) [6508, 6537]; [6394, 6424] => 1.07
